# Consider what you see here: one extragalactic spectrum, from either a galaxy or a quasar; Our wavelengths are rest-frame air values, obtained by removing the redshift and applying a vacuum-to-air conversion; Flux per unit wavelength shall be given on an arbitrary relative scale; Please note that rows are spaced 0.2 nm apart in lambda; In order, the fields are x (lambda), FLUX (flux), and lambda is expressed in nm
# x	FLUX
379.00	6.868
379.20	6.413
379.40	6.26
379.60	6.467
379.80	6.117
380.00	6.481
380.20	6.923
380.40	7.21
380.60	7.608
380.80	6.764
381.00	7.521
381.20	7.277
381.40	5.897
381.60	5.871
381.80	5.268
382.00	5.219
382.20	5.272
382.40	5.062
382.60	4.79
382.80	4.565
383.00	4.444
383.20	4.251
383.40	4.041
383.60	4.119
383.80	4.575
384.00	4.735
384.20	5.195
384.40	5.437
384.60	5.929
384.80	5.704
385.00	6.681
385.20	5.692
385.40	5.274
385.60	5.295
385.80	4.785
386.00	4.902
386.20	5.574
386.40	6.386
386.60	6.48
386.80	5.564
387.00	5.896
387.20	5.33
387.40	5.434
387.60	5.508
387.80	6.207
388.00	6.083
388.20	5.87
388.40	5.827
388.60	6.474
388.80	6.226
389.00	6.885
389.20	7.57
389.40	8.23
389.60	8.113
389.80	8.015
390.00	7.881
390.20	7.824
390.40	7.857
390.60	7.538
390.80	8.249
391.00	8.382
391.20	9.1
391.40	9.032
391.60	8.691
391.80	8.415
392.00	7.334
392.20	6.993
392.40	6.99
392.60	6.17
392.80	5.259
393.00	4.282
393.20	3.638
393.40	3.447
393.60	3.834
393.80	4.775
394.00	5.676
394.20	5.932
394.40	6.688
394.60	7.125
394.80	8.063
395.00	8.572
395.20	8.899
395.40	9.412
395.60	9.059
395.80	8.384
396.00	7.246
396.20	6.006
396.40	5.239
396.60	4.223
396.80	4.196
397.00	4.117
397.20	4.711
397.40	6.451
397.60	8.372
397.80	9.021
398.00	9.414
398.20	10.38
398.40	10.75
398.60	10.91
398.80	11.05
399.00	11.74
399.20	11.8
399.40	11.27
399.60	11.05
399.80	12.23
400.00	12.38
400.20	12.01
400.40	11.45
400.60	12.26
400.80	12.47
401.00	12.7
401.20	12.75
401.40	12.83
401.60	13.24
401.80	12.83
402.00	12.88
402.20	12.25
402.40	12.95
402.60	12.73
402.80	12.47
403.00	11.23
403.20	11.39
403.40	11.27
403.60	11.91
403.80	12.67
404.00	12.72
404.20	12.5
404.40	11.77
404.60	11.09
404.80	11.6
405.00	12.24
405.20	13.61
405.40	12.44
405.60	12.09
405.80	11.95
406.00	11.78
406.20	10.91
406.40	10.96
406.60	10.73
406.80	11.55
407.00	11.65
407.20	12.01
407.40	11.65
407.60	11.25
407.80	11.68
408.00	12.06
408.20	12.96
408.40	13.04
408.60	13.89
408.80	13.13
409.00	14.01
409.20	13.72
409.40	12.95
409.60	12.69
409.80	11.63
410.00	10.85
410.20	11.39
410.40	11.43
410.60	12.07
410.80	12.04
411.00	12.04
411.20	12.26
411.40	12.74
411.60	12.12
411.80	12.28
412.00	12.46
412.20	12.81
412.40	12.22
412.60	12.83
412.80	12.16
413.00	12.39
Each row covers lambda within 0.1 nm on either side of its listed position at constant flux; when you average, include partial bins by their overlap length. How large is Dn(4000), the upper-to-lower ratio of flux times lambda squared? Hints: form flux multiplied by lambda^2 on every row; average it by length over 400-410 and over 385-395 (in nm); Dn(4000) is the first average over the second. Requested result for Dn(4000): 2.0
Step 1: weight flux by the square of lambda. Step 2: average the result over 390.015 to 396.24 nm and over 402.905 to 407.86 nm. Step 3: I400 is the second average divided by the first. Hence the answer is 1.77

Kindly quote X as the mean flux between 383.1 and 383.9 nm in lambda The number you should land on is 4.25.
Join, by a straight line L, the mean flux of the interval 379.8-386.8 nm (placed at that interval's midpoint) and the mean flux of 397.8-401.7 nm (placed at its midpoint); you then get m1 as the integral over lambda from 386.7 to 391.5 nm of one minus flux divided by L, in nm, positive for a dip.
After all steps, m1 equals 0.465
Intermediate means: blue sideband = 5.63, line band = 7.05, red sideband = 11.7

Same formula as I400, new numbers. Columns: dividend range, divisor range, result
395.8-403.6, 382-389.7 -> 1.97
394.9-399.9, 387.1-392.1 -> 1.23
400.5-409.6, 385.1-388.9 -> 2.35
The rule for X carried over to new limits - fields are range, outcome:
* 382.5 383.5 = 4.42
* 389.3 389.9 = 8.12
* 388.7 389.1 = 6.56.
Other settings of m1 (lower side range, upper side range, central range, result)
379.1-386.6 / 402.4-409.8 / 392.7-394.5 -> 0.80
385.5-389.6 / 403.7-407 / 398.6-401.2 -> -0.45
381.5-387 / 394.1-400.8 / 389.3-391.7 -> -0.45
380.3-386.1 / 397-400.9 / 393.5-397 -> 0.99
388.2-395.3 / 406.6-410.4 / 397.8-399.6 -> -0.32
